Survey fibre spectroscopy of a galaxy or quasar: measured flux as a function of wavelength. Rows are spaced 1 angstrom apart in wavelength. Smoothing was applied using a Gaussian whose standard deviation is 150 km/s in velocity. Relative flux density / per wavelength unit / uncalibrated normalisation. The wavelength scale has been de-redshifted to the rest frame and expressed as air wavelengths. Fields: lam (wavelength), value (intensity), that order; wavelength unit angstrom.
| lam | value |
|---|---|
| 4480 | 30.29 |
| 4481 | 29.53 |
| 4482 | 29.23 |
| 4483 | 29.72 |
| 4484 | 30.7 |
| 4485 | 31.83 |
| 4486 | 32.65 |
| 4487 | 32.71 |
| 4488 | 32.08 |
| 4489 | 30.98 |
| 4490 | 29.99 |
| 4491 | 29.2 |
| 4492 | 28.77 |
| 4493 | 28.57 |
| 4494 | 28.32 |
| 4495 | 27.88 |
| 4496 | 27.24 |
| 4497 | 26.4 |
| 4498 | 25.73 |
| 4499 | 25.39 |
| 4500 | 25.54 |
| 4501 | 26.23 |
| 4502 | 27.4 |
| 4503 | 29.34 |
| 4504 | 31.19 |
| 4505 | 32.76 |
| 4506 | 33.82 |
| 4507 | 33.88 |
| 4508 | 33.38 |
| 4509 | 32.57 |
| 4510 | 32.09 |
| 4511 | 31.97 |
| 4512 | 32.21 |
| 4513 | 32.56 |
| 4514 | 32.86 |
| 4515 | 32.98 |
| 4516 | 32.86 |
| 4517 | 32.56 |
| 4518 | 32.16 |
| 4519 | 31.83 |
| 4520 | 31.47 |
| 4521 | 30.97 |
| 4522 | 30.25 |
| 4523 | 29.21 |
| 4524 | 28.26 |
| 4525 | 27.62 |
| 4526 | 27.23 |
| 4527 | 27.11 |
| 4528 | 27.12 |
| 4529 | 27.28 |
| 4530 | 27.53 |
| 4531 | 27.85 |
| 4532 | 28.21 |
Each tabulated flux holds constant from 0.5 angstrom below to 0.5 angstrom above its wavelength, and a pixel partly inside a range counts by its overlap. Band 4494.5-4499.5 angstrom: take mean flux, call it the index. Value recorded 26.5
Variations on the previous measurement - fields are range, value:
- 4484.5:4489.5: 32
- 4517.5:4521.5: 31.6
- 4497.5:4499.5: 25.6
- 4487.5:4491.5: 30.6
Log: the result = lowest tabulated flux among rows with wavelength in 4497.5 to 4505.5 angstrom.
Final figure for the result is 25.39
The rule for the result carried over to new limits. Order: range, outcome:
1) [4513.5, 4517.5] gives 32.56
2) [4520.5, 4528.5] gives 27.11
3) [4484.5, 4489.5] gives 30.98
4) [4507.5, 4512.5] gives 31.97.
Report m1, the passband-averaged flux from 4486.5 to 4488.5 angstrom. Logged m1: 32.4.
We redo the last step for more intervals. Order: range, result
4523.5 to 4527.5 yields 27.6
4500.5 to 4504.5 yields 28.5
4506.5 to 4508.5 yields 33.6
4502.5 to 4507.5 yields 32.2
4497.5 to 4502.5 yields 26.1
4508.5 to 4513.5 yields 32.3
